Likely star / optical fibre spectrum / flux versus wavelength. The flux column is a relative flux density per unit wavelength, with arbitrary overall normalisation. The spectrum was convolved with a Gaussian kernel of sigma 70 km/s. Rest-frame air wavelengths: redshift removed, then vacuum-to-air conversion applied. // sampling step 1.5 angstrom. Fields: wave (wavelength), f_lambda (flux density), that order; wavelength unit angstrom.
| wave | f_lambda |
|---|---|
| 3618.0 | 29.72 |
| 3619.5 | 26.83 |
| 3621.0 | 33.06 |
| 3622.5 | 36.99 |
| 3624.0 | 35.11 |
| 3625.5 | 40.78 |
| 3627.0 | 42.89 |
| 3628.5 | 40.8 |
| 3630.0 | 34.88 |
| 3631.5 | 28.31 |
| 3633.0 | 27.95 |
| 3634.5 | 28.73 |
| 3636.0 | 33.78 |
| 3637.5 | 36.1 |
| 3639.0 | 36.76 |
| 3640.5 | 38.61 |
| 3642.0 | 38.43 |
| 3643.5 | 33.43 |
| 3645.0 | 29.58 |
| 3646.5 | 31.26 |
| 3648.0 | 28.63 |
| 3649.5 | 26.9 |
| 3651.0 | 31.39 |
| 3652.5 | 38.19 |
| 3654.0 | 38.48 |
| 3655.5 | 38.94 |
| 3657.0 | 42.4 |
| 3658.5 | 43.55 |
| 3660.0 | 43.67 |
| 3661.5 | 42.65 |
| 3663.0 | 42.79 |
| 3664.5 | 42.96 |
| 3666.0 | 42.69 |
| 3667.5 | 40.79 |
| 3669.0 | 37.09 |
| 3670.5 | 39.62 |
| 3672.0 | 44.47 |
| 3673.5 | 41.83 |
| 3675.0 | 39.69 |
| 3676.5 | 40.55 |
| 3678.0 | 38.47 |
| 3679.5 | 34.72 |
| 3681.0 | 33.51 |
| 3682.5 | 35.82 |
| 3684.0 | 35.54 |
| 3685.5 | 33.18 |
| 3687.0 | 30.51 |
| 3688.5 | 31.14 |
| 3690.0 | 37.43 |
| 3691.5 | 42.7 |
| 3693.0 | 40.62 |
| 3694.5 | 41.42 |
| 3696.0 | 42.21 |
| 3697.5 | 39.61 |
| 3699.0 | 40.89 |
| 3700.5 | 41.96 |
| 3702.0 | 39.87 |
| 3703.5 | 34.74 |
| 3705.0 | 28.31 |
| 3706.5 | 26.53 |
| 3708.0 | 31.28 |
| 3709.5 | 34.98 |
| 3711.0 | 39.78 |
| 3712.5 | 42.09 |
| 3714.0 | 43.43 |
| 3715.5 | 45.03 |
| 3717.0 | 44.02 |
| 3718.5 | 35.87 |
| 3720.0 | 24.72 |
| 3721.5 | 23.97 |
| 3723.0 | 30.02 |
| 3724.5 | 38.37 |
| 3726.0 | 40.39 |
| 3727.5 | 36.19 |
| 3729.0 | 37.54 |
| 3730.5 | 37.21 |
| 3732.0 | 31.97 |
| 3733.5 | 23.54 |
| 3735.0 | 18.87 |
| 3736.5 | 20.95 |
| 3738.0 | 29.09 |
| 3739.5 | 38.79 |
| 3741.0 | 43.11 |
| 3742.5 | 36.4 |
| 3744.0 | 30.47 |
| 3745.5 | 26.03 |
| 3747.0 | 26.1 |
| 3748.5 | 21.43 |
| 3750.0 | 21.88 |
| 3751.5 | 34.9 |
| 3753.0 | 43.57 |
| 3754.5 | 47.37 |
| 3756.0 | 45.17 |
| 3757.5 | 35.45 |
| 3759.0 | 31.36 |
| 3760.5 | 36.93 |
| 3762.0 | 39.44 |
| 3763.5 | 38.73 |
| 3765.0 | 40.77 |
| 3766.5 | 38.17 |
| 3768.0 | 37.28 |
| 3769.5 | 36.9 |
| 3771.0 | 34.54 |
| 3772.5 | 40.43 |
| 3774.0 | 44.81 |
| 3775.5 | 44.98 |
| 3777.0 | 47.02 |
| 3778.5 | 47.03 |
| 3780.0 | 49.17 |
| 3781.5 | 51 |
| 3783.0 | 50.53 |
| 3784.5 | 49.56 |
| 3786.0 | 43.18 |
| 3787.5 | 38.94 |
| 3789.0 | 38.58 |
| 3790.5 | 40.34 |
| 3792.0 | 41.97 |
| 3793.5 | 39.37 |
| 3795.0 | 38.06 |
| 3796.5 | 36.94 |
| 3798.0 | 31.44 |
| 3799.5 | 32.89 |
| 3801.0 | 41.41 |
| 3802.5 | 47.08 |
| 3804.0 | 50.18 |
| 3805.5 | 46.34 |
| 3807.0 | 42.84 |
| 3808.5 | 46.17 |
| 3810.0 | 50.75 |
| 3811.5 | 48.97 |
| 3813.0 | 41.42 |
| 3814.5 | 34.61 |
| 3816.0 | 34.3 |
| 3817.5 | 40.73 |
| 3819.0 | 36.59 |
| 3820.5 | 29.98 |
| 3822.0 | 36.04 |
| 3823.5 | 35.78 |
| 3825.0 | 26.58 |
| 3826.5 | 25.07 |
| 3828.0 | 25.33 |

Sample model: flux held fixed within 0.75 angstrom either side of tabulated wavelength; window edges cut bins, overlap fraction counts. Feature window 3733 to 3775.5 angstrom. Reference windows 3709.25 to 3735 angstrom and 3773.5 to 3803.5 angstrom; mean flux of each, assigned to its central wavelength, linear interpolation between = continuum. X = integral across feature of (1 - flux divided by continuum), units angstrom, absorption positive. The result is 4.84 angstrom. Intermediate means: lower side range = 35.4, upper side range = 42.8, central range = 34.6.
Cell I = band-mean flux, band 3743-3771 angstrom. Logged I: 35.1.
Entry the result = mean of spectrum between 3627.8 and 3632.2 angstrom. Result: 34.7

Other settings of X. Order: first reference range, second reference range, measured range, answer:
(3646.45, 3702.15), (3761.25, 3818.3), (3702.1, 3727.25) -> 2.75 angstrom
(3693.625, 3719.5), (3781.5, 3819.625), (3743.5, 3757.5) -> 2.39 angstrom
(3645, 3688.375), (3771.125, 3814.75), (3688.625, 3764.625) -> 9.44 angstrom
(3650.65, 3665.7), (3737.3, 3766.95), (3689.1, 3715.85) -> -0.12 angstrom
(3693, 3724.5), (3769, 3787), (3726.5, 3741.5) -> 3.02 angstrom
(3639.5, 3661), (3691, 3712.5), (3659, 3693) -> -1.85 angstrom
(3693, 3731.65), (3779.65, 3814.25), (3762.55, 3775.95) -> 0.52 angstrom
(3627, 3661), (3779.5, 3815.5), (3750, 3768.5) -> 1.16 angstrom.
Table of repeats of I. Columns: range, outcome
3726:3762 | 33.1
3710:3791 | 37.3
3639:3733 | 37.1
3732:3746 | 29.9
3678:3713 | 36.5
